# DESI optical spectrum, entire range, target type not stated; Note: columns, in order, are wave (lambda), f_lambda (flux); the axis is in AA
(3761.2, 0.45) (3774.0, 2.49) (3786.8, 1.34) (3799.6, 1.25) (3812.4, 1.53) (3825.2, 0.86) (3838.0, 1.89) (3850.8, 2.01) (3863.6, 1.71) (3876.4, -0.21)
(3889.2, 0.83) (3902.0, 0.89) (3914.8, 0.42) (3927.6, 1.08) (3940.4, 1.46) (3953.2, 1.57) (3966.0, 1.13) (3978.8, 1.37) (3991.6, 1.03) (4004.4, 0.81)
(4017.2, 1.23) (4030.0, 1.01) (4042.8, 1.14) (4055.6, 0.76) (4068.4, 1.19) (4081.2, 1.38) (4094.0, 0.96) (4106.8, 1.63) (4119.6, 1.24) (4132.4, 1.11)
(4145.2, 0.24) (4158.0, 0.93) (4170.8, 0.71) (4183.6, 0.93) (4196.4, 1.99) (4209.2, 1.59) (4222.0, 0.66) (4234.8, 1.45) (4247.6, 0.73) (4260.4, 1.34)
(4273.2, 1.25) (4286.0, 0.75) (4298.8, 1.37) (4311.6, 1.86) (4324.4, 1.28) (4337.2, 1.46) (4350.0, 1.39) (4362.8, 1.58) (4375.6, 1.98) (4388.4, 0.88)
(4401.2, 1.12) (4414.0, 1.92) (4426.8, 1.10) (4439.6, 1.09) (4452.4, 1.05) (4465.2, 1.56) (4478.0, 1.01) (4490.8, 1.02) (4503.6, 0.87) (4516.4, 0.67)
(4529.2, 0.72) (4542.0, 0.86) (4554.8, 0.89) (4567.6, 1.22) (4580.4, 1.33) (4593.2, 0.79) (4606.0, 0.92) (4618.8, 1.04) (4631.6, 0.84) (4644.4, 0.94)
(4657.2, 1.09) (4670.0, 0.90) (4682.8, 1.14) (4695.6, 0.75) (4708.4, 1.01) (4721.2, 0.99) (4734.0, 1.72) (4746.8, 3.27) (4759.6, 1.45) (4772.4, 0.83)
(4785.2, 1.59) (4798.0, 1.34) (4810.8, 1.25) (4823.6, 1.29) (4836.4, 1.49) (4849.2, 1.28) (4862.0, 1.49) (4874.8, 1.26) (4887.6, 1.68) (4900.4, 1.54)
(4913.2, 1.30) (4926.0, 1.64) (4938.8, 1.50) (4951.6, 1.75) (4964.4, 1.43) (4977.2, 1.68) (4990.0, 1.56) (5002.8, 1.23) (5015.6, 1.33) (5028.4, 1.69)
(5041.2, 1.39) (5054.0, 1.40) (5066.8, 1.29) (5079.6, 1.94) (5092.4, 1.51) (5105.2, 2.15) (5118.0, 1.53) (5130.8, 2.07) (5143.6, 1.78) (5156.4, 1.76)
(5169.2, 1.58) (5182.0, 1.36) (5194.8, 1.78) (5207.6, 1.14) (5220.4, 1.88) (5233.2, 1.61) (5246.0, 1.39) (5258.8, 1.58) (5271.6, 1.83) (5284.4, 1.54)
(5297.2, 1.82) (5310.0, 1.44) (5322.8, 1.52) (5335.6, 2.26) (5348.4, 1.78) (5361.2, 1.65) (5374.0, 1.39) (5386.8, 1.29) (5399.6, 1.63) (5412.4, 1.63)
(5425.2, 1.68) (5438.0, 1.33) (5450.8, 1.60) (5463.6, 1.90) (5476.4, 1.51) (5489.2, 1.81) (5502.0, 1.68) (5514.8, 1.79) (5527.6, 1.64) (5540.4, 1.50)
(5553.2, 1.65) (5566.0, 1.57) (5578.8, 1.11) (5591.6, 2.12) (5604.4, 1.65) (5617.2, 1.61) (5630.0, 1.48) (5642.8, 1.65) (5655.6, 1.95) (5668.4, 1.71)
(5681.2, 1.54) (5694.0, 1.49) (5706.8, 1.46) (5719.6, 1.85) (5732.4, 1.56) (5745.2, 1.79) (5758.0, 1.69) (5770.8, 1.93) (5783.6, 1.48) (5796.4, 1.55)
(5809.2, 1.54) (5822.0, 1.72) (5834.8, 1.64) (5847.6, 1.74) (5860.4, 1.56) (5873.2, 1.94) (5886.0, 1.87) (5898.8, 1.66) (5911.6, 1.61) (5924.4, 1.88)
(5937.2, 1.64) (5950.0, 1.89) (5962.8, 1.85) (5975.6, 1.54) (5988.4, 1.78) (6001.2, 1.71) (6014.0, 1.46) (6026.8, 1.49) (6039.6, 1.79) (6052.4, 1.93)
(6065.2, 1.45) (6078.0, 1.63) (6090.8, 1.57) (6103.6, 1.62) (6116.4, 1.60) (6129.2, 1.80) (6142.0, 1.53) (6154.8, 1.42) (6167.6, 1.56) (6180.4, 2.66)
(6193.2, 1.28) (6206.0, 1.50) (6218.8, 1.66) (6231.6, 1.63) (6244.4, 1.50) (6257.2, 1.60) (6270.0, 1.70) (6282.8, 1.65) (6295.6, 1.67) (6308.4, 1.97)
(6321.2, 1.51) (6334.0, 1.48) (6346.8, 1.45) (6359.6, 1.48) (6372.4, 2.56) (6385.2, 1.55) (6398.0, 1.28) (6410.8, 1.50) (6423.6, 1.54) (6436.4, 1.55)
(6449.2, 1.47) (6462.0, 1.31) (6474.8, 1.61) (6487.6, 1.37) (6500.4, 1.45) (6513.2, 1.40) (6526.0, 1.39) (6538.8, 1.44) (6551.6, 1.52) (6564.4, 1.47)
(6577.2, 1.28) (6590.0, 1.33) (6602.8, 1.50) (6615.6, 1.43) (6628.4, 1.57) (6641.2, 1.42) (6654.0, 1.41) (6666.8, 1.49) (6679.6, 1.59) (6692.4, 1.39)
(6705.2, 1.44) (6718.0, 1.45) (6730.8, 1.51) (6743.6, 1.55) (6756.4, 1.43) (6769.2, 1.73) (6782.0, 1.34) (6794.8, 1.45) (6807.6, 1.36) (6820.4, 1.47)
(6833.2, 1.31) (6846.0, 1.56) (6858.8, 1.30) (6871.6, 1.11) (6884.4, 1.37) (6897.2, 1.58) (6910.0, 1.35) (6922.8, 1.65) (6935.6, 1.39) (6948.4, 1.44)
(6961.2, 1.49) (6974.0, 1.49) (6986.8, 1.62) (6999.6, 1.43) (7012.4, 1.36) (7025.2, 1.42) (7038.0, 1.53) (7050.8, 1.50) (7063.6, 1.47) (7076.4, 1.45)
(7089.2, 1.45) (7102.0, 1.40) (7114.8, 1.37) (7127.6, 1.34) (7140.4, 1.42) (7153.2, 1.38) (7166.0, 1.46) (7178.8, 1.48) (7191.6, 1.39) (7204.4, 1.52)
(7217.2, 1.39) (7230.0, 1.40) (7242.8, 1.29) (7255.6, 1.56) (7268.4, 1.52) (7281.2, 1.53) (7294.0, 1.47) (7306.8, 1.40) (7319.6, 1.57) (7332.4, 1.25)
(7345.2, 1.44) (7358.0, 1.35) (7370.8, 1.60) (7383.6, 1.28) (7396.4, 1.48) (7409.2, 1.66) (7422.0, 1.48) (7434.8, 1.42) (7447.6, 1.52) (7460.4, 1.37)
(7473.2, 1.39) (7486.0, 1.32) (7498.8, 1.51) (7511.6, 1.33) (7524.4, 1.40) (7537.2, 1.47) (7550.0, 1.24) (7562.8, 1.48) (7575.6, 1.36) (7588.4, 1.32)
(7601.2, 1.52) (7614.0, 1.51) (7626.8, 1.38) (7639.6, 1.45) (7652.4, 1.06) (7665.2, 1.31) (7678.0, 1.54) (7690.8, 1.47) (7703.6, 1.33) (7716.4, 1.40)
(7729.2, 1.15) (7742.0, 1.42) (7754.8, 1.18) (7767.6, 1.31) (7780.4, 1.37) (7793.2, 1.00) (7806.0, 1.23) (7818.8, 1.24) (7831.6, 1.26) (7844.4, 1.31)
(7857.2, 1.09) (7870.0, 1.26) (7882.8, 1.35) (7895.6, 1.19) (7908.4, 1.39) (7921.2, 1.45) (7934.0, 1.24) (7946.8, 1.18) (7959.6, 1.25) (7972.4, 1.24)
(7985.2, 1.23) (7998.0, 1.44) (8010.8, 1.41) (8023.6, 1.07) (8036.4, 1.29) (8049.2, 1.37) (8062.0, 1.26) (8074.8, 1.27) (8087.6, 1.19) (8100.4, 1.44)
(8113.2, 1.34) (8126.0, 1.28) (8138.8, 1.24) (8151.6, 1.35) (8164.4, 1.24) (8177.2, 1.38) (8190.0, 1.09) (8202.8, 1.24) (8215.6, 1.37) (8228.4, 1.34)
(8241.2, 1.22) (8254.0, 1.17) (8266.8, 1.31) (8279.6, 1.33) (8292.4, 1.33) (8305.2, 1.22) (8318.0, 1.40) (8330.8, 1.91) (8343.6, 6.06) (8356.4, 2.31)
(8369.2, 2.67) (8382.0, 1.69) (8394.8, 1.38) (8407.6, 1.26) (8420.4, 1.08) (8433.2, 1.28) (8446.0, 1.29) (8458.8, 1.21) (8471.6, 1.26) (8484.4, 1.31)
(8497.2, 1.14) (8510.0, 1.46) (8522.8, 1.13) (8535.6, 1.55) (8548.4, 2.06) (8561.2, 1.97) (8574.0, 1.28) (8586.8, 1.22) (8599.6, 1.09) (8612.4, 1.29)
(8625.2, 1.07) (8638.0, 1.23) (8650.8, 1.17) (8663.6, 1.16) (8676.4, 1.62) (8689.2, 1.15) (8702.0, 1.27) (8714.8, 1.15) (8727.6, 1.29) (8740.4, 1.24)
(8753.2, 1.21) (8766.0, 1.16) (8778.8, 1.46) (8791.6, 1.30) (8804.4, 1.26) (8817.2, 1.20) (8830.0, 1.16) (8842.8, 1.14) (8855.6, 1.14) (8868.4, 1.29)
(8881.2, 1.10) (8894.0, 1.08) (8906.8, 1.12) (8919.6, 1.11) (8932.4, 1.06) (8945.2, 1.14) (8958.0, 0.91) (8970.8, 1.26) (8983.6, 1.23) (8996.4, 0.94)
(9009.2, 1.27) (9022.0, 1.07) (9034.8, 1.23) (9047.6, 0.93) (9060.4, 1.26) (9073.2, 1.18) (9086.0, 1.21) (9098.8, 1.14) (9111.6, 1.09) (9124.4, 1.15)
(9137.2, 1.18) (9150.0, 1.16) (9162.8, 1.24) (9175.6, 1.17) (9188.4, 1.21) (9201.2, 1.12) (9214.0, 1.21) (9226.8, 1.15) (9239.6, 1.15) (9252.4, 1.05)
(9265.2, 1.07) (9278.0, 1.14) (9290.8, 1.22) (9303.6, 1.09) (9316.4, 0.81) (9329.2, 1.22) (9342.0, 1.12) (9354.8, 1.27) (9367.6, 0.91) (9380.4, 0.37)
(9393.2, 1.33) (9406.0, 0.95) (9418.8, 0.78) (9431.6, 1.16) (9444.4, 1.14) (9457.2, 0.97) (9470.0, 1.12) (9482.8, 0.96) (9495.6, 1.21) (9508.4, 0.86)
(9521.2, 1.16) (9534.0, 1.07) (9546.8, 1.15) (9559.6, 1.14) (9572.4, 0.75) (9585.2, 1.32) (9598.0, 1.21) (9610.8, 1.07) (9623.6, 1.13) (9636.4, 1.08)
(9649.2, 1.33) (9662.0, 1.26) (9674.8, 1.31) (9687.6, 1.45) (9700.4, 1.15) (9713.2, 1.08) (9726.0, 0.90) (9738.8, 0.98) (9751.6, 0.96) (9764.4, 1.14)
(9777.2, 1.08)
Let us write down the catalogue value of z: 0.27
